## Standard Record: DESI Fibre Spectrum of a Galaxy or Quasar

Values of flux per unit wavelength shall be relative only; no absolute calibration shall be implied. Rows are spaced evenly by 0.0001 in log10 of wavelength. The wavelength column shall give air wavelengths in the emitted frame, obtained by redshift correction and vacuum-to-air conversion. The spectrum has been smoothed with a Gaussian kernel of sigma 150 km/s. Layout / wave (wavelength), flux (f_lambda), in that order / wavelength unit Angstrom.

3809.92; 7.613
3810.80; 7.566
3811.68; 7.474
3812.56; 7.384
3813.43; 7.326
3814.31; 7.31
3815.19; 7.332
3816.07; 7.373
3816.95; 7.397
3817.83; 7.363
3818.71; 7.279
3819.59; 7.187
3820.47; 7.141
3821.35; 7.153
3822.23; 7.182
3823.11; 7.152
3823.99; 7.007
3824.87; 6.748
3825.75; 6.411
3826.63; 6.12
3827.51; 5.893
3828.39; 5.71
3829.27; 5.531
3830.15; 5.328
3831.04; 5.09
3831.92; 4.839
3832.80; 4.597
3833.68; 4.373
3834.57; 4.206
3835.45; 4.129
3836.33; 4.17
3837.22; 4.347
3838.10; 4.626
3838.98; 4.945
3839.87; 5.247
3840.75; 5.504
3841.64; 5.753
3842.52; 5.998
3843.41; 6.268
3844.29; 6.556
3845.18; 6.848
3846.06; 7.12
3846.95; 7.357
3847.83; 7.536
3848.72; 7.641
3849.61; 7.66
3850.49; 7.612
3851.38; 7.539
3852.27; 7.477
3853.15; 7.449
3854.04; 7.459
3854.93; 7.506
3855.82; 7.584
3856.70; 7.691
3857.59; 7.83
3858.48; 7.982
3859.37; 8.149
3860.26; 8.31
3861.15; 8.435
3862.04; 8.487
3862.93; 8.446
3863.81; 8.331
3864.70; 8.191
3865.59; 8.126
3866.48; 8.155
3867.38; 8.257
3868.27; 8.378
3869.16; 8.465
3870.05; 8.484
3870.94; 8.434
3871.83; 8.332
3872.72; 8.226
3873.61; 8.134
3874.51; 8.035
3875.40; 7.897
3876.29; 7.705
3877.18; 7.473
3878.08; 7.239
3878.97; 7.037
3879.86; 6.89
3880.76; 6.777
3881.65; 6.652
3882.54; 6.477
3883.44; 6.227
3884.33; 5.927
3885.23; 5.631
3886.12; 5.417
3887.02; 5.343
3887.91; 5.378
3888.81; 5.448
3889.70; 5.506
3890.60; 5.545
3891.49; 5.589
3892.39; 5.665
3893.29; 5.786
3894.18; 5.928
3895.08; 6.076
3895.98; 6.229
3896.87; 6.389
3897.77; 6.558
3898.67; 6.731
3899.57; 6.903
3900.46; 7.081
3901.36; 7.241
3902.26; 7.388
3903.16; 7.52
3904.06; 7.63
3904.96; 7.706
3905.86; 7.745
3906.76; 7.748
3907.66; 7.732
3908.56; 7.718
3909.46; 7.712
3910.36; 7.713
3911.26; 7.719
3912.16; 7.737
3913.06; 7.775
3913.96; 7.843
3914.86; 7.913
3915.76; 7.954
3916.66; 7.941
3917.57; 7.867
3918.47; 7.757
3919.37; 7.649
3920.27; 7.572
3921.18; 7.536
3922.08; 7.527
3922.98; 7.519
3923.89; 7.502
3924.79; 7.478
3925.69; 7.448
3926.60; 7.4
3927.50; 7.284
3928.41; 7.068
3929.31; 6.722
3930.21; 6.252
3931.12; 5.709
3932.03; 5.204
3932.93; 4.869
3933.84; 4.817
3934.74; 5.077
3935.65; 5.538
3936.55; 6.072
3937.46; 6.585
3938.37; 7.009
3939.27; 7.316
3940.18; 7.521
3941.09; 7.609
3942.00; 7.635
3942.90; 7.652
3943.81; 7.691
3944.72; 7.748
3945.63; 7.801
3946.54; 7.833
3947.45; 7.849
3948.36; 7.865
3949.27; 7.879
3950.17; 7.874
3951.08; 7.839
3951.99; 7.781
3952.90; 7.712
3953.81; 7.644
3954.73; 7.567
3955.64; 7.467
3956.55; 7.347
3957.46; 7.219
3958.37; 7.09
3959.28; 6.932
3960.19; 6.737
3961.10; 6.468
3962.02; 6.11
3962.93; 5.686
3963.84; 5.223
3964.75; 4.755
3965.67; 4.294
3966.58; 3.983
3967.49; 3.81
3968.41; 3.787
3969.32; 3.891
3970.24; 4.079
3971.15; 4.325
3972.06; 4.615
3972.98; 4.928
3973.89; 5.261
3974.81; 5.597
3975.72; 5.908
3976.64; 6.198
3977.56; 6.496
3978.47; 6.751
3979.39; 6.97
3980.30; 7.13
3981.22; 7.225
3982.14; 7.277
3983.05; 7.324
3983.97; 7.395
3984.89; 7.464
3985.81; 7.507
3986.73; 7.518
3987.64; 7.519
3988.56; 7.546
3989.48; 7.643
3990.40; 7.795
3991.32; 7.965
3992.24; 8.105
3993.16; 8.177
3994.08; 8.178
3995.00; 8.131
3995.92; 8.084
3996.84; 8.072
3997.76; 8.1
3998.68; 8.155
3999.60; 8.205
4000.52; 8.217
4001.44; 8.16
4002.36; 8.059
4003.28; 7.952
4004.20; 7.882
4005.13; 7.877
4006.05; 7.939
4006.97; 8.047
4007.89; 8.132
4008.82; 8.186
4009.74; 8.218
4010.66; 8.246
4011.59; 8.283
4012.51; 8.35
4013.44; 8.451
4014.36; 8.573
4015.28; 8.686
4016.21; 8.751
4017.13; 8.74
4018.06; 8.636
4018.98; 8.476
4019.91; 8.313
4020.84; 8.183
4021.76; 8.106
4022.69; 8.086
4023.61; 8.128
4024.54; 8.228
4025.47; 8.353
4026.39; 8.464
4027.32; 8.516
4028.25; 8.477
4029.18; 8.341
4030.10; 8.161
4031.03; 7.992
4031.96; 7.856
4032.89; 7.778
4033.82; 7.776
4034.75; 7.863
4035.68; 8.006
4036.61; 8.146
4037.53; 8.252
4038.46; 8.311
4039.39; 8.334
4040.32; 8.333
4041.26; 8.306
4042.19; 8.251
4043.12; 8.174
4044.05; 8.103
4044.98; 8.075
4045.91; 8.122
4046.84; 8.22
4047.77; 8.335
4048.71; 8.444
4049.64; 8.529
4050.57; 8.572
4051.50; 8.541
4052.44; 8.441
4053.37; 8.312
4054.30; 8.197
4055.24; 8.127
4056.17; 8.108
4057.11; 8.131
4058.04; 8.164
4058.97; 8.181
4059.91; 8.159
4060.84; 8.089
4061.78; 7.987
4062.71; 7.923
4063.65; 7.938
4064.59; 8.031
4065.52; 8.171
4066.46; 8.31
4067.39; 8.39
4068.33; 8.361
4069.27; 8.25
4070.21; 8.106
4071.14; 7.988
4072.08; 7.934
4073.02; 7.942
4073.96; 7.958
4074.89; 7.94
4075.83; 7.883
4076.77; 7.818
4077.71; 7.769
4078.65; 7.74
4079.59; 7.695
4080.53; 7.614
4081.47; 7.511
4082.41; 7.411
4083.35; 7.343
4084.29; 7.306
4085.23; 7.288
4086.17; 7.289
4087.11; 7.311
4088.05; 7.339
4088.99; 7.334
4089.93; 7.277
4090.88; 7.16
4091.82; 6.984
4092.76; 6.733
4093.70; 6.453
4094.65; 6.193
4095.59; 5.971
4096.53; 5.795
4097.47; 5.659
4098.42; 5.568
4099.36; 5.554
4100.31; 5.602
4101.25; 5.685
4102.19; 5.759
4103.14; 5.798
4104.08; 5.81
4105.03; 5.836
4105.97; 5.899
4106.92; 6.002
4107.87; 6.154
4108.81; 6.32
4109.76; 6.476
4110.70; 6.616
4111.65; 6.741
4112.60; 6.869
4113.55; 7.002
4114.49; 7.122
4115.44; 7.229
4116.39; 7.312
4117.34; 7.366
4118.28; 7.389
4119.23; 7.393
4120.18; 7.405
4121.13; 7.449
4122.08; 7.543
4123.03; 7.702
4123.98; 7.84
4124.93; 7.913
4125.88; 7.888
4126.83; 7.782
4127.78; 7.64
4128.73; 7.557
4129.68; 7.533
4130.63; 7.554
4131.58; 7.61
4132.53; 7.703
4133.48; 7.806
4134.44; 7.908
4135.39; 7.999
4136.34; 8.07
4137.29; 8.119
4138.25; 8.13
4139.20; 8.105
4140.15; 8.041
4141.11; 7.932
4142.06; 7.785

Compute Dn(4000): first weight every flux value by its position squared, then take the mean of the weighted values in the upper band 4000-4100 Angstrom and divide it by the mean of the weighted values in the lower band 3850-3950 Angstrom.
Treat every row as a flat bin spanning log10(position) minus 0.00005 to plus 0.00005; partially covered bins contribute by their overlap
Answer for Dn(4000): 1.2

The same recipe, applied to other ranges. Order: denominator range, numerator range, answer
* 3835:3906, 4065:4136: 1.16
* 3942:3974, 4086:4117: 1.08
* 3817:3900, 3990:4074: 1.33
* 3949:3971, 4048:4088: 1.36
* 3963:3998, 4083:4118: 1.08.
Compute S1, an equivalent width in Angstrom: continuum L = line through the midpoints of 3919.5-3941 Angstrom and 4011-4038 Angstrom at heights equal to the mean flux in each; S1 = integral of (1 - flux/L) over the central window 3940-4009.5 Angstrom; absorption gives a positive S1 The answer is 3.72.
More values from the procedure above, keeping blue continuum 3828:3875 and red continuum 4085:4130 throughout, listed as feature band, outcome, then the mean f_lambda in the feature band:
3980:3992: -1.12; 7.5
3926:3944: 0.90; 6.54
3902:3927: -2.81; 7.67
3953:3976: 4.07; 5.66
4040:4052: -2.59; 8.3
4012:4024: -2.77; 8.43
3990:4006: -2.82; 8.06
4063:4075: -2.26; 8.1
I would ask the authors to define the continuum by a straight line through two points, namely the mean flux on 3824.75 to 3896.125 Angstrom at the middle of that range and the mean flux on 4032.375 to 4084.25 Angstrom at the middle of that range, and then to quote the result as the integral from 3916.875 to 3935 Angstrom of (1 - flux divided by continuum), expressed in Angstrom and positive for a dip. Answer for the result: 0.8 Angstrom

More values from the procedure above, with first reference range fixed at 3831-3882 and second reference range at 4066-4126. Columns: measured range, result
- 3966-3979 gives 3.8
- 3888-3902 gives 1.8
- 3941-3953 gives -1.2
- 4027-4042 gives -2.3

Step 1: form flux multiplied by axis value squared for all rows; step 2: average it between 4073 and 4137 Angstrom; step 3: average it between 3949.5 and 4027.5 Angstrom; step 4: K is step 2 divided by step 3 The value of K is 1.03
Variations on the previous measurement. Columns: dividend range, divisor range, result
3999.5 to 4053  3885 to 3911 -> 1.33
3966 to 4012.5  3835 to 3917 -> 1.06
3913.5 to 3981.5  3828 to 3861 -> 1.10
